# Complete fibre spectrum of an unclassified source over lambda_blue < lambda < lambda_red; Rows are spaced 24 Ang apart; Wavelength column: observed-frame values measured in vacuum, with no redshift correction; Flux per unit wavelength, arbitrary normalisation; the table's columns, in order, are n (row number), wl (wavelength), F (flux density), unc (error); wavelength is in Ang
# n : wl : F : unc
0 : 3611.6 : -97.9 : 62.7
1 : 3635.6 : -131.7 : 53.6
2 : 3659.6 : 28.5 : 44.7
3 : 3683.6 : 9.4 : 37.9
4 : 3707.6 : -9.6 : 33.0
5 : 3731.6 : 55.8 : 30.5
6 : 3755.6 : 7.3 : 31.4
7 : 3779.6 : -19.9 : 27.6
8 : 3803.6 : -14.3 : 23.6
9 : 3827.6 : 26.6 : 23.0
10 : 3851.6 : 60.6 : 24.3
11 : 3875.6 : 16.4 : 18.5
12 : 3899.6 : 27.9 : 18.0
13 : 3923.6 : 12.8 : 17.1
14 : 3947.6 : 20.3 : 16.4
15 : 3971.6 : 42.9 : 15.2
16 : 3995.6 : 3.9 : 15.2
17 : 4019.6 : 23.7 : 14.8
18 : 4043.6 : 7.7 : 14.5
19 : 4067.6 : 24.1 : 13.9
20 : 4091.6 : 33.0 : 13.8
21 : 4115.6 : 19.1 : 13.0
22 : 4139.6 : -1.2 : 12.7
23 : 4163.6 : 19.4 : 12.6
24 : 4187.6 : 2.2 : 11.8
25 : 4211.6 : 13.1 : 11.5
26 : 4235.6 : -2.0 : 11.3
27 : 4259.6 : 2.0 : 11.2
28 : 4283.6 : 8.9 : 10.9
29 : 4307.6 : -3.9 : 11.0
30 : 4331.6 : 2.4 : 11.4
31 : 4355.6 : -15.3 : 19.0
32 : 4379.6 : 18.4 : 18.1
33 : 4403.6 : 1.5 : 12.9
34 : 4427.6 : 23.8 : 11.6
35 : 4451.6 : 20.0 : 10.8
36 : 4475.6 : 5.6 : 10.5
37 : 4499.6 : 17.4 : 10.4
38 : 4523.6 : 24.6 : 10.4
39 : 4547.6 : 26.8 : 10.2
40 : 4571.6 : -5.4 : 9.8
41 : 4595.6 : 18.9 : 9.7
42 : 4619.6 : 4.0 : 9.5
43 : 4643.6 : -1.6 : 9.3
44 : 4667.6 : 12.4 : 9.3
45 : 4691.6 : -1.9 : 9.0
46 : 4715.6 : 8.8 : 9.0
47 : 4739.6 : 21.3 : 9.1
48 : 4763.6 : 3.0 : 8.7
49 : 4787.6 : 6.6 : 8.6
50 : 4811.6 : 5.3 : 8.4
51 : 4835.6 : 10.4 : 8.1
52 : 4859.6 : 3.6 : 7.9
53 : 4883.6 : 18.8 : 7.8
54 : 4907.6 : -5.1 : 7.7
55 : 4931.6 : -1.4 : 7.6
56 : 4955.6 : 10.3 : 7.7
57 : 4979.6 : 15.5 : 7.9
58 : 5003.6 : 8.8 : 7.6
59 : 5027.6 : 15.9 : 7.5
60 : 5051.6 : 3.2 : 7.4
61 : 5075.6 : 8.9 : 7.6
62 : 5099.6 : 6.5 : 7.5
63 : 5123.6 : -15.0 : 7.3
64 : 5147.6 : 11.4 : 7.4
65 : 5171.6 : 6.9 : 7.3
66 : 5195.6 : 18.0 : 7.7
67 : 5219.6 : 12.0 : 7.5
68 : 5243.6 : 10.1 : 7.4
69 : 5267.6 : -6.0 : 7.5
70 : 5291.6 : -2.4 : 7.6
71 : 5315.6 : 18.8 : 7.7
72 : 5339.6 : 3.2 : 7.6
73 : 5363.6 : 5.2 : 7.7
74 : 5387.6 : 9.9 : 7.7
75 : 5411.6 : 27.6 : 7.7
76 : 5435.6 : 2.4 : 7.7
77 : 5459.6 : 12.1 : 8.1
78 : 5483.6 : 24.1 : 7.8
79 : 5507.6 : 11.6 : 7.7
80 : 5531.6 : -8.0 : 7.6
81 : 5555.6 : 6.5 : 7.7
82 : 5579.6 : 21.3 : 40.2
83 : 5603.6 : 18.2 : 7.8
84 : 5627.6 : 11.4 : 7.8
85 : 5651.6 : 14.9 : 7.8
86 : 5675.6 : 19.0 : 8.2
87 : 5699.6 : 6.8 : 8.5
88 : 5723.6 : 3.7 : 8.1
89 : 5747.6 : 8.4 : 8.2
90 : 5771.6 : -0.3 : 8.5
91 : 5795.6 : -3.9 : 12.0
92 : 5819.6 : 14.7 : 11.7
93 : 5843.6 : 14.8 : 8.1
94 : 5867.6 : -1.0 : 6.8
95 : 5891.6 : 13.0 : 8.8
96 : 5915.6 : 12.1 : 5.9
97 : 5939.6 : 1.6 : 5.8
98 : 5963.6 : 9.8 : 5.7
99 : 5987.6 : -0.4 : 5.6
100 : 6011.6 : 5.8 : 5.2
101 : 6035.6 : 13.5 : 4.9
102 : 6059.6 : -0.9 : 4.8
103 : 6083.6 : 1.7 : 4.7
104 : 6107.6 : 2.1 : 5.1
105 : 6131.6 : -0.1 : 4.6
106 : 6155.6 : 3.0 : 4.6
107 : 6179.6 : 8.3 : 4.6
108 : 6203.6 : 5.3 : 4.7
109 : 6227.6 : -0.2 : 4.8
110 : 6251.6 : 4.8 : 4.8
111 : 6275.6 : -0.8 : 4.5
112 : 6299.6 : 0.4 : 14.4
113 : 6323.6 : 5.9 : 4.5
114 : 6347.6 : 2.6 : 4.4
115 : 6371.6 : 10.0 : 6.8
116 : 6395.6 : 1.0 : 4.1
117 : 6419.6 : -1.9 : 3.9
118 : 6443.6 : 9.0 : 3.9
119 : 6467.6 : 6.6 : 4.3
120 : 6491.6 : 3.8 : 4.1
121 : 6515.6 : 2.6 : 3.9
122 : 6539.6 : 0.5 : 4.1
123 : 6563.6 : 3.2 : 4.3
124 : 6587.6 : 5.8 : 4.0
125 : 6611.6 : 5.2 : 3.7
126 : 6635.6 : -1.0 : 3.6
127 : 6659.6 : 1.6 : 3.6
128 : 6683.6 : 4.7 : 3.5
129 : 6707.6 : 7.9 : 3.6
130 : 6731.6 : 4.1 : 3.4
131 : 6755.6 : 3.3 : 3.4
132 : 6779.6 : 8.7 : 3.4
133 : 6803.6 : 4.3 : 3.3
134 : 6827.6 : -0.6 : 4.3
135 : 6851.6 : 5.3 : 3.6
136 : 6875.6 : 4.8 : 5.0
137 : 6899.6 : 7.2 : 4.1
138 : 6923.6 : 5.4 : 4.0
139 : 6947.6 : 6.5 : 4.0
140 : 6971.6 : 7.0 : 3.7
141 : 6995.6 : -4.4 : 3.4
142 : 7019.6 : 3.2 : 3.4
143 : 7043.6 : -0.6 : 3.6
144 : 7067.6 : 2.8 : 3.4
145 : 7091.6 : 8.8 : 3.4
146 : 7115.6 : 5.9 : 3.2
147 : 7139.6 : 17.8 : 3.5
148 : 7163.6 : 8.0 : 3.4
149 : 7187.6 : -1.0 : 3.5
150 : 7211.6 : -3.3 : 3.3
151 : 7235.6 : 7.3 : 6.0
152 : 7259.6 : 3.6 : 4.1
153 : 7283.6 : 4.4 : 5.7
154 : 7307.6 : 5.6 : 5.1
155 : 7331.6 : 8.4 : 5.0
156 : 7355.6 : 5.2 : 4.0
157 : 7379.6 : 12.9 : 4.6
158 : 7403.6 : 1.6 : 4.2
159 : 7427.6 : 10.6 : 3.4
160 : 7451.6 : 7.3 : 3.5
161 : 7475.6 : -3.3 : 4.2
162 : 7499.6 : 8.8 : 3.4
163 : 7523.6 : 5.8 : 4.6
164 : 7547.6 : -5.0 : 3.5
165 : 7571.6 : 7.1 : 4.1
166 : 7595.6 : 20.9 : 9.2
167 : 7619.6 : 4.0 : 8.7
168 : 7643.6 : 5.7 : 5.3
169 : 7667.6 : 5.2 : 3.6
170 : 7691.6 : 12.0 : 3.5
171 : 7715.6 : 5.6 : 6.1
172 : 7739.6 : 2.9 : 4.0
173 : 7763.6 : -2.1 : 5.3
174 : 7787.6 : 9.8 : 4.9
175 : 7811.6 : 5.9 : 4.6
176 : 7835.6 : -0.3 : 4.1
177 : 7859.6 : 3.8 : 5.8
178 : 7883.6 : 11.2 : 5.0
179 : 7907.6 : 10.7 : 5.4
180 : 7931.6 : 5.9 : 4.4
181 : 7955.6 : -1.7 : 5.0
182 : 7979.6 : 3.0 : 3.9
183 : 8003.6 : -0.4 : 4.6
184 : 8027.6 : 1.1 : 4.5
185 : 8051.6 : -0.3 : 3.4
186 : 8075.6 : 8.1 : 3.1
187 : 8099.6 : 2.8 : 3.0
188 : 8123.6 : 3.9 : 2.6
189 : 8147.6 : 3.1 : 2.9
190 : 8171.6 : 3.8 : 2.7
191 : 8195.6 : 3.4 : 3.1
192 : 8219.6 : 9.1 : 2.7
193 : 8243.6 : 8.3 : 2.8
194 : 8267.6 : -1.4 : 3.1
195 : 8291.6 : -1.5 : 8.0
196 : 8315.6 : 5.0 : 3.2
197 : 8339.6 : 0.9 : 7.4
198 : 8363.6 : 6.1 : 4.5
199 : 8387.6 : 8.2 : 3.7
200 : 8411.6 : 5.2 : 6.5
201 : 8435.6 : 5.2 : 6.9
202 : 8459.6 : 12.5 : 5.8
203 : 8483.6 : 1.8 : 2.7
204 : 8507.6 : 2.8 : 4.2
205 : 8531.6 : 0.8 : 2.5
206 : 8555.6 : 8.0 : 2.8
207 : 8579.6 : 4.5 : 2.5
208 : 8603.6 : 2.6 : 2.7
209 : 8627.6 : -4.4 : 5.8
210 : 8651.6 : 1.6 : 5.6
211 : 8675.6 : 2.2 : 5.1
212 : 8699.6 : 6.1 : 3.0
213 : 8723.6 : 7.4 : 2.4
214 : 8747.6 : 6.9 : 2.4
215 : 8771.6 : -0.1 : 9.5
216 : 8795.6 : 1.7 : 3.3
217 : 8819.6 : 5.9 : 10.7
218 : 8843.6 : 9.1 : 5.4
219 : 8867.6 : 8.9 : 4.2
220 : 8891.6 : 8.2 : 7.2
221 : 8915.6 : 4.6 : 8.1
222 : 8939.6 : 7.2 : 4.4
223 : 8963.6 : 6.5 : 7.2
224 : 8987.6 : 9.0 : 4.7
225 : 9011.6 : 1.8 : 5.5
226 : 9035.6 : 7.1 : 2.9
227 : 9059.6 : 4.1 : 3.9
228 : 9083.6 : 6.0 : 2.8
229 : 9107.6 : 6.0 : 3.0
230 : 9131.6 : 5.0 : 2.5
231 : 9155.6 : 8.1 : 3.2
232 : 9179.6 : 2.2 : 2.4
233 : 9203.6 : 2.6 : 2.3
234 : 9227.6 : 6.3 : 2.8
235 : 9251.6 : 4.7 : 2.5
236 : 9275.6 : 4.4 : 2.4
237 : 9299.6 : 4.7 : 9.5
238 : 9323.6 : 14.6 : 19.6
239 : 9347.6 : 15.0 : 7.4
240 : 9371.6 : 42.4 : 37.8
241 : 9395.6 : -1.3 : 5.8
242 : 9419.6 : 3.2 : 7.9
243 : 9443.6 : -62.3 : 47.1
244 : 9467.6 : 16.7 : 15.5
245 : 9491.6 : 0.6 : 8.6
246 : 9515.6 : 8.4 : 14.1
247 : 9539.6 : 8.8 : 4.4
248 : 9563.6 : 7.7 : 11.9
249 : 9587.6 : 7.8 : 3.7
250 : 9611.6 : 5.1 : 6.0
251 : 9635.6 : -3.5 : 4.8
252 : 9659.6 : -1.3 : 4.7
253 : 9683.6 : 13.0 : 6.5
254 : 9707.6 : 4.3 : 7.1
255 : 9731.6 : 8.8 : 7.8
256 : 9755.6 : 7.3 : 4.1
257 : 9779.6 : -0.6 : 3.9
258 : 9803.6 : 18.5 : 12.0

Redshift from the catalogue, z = 0.43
